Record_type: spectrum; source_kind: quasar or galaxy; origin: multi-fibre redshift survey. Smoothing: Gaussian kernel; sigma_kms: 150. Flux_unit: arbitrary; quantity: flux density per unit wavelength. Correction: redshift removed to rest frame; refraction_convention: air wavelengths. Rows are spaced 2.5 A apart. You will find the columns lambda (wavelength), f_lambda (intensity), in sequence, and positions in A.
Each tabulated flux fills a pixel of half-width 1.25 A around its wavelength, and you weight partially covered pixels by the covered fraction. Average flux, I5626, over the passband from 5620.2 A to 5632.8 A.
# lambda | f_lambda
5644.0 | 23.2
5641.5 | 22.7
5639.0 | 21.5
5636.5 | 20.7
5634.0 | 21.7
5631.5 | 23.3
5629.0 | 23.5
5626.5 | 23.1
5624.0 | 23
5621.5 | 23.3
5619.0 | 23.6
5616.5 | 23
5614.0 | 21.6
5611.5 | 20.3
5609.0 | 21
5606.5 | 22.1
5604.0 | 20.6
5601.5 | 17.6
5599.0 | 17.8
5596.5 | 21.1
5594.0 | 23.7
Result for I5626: 23.2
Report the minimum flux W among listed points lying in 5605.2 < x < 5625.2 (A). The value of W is 20.3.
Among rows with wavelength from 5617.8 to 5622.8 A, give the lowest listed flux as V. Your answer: 23.3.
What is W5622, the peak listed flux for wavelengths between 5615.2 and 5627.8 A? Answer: 23.6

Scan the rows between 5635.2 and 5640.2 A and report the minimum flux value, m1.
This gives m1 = 20.7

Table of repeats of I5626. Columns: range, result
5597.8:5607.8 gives 19.5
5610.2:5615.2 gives 20.9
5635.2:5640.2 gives 21.1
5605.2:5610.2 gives 21.5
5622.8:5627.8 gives 23.1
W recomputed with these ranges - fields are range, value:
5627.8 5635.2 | 21.7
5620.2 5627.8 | 23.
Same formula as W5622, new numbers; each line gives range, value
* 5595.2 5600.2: 21.1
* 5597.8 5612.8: 22.1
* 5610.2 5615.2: 21.6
